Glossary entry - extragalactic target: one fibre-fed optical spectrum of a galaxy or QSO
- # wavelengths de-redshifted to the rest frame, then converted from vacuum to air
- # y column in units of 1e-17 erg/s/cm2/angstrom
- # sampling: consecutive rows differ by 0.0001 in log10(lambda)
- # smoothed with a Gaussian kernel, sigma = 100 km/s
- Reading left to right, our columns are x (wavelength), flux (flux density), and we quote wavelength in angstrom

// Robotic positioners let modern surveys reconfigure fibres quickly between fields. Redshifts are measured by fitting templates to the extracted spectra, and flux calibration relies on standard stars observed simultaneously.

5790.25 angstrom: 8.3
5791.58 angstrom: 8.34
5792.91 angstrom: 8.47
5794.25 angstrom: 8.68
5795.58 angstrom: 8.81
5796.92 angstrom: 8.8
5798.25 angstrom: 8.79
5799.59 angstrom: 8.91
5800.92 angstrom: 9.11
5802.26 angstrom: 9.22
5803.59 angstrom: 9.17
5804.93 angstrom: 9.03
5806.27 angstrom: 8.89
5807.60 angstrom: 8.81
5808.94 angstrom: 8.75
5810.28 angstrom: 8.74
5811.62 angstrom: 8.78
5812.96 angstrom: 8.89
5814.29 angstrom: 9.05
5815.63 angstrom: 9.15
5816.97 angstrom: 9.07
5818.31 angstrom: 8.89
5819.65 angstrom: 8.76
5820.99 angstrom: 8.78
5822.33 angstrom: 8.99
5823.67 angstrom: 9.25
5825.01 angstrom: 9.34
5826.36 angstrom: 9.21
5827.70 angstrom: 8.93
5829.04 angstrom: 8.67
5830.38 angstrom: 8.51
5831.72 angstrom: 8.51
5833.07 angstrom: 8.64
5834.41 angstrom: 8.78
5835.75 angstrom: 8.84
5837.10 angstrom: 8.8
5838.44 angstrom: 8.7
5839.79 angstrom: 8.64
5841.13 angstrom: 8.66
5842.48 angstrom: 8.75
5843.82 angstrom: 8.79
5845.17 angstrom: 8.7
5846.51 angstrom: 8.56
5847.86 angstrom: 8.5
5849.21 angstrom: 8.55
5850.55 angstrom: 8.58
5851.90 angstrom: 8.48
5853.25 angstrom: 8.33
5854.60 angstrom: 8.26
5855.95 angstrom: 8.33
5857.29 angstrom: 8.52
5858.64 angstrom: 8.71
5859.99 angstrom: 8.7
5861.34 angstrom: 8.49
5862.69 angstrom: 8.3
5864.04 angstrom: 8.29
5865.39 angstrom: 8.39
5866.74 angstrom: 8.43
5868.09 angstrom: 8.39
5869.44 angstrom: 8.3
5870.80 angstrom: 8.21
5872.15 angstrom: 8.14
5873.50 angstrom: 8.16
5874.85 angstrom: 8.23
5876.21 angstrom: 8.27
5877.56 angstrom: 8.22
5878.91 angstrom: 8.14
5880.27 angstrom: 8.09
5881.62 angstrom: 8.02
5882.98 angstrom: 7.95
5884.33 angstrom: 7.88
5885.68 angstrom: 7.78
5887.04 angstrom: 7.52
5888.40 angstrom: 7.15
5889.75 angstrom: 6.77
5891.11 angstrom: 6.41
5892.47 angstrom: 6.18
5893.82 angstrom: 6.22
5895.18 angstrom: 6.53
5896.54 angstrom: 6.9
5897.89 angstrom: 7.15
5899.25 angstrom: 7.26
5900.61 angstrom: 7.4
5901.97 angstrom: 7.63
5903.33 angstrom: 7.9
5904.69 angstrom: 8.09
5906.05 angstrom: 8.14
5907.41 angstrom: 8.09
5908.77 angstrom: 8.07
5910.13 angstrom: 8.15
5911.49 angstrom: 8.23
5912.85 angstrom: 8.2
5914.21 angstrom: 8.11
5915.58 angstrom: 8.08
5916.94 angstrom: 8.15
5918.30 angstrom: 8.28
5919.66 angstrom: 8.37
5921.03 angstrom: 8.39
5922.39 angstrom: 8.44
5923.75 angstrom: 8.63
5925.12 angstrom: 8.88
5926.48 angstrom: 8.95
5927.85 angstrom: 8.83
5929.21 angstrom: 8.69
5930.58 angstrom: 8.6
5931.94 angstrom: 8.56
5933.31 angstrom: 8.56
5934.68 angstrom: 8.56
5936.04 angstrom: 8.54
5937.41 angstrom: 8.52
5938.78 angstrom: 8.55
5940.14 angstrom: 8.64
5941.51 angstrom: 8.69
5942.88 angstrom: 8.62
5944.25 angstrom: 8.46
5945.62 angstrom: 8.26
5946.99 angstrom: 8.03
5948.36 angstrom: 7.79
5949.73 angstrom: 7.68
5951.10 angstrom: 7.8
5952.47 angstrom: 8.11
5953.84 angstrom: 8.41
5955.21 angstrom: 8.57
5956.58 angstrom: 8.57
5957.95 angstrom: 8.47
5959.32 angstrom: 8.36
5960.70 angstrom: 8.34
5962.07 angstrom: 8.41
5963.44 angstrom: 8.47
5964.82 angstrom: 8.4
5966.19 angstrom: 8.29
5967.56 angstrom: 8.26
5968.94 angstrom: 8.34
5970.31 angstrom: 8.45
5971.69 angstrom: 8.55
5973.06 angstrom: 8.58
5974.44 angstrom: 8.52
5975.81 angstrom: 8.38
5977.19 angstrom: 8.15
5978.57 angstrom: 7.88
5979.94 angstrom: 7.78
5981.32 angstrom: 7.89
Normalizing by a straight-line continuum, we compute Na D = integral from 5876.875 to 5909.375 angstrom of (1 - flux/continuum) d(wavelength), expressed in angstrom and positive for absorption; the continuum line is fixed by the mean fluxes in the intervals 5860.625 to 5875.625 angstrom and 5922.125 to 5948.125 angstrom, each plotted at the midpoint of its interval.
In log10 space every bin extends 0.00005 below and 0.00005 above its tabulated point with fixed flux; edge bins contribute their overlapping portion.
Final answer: 3.6 angstrom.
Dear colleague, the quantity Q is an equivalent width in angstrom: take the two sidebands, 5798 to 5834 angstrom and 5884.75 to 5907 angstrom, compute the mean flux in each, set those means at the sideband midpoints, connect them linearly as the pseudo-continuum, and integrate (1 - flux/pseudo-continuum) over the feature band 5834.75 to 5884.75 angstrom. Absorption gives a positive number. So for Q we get -2.8 angstrom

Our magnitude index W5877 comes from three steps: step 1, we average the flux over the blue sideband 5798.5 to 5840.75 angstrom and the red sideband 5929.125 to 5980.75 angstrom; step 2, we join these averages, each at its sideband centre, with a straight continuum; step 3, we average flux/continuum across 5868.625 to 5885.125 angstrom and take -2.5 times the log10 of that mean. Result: 0.07 mag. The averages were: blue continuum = 8.89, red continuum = 8.36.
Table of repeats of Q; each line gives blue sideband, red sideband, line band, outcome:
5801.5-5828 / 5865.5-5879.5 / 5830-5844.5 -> 0.0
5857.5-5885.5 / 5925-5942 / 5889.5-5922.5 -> 3.3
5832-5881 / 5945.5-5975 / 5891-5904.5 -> 2.2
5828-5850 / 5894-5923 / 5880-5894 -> 1.4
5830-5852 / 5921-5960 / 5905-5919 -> 0.6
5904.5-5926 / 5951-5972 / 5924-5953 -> -0.4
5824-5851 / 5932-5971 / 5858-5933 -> 4.8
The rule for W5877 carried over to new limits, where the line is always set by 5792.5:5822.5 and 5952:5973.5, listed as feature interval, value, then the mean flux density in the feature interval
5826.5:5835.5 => 0.01 mag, 8.72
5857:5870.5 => 0.04 mag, 8.44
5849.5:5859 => 0.04 mag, 8.46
